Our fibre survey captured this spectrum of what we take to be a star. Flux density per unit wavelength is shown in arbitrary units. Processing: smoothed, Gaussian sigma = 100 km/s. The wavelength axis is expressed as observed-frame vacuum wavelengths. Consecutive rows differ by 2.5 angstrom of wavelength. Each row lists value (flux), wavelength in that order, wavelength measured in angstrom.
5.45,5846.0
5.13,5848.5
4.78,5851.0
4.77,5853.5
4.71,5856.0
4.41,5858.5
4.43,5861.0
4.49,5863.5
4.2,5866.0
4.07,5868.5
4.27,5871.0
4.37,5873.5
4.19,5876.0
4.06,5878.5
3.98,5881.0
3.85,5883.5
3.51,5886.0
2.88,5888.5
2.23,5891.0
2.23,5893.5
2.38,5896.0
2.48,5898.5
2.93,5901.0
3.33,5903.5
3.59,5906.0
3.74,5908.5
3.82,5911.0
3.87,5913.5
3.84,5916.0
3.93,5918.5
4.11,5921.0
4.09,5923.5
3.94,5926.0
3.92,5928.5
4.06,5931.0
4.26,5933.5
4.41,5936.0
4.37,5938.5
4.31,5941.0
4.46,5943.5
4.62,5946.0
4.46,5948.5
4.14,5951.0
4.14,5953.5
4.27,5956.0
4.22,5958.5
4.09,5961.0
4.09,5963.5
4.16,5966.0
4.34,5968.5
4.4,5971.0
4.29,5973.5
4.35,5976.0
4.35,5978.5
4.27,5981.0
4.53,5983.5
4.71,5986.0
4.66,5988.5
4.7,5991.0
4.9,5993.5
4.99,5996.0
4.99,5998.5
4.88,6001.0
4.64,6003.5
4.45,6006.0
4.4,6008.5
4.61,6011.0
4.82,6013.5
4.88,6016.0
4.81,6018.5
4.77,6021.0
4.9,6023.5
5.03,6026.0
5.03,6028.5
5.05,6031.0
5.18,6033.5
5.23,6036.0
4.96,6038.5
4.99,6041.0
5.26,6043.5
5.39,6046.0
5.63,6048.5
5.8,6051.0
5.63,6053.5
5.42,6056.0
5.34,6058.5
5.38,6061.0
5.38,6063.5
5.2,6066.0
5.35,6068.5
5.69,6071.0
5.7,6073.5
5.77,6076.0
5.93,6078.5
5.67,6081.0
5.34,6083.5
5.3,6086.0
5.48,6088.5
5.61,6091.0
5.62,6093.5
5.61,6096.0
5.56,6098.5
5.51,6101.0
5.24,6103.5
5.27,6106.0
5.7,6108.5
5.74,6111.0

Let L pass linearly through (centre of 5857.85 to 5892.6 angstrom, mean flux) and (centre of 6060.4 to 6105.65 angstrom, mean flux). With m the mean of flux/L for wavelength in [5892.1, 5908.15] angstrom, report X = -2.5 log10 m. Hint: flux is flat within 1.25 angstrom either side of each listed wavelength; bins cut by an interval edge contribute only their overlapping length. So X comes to 0.39 mag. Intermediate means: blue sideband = 3.9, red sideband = 5.52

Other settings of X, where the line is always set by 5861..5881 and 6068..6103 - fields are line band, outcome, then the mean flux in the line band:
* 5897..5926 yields 0.24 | 3.62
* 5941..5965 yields 0.11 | 4.28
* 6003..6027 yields 0.09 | 4.73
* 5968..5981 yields 0.13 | 4.34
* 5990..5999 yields 0.03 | 4.89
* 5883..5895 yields 0.45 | 2.87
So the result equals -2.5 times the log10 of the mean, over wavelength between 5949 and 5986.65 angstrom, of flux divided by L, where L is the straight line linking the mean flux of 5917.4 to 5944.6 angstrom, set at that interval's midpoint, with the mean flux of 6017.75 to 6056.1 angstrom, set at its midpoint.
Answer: 0.06 mag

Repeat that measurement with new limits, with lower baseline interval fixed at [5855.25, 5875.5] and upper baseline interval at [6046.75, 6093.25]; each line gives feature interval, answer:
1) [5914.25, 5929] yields 0.18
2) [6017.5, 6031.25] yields 0.07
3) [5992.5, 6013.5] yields 0.09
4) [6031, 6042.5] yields 0.05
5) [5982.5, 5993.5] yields 0.08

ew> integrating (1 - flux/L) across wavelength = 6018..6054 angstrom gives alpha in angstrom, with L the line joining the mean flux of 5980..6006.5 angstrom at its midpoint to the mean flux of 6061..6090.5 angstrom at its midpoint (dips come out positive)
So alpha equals -0.3 angstrom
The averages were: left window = 4.71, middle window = 5.18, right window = 5.52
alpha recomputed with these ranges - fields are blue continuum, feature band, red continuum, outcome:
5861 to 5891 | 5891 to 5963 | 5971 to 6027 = 7.1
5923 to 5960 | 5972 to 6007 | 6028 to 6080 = 0.9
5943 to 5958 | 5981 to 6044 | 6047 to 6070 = 1.8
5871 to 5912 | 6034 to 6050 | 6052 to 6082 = -0.1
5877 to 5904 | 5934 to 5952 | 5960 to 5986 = -2.5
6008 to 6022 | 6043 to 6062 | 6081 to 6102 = -1.4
